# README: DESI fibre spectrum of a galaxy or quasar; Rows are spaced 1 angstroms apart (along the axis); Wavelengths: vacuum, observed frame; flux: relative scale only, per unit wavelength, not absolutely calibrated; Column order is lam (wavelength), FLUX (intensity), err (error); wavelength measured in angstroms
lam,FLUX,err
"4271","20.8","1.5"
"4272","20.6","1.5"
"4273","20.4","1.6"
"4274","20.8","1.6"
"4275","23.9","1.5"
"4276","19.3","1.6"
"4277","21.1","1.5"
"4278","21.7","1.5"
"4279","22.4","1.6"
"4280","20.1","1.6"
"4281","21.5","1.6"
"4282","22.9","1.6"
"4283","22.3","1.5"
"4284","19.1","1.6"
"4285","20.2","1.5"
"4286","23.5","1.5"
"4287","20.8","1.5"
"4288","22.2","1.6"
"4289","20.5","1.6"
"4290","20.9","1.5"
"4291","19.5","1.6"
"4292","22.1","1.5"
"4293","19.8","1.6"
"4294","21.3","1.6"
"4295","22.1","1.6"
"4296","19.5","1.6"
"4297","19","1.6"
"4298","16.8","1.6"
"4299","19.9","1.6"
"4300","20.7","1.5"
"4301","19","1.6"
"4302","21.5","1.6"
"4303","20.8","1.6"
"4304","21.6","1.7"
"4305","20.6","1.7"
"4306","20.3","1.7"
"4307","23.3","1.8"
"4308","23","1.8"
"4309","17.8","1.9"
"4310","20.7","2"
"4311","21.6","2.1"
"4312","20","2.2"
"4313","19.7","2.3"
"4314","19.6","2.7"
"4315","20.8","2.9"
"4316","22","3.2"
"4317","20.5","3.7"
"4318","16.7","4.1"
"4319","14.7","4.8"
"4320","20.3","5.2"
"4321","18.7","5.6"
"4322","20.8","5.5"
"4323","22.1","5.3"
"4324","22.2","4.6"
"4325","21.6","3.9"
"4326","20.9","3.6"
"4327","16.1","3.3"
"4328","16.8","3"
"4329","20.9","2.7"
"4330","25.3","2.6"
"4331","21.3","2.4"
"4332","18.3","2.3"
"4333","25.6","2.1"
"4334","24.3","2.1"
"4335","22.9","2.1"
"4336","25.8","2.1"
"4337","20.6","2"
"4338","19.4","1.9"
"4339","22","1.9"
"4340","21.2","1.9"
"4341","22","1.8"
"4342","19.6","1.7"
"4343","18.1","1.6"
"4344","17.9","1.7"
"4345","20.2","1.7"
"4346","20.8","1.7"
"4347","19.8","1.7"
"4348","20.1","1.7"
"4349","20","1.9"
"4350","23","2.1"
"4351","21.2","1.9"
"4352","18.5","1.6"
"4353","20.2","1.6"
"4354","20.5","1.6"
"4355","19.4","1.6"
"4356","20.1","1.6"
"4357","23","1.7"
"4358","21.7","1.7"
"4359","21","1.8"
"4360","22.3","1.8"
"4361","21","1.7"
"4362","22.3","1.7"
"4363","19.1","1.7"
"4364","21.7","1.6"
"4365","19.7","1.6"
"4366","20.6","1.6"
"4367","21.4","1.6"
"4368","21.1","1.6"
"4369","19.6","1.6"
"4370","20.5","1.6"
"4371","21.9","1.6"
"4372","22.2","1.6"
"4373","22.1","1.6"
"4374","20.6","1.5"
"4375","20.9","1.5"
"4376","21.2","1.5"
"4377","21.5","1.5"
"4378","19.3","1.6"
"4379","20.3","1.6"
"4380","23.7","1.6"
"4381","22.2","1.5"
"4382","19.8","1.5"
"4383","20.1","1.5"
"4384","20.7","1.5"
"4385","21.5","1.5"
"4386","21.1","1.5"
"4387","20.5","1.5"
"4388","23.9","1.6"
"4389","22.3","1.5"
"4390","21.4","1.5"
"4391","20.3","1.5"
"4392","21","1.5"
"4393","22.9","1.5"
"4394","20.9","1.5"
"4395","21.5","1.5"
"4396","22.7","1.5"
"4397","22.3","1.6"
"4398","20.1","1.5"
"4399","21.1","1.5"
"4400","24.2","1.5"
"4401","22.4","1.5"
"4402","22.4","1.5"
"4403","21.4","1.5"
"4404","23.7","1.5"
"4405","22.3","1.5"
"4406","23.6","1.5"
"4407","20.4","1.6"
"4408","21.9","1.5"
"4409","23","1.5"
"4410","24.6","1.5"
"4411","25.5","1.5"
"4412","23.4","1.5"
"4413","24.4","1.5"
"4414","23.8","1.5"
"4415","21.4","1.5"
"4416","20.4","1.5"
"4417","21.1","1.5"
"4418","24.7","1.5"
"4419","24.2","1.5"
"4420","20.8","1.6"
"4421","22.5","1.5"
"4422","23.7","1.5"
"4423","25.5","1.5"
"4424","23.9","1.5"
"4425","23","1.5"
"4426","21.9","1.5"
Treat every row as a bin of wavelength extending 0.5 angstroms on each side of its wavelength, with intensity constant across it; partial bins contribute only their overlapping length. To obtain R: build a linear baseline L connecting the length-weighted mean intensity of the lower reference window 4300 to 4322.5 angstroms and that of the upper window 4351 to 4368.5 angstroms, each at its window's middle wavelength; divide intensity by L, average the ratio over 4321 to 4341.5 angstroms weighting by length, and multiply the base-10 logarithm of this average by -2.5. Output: -0.05 mag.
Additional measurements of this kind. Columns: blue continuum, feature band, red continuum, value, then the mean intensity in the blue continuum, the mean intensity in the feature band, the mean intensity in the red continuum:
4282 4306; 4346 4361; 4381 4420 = 0.037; 20.6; 20.8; 22.2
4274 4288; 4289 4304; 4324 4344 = 0.057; 21.4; 20.3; 21.1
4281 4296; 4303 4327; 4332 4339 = 0.087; 21.2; 20.3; 22.7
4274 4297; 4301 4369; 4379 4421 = 0.046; 21.2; 20.7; 22.2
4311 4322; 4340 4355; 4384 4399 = 0.010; 19.5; 20.1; 21.6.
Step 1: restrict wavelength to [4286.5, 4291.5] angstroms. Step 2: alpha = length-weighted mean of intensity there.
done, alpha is 20.8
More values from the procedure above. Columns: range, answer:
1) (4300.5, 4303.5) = 20.4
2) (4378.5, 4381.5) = 22.1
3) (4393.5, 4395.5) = 21.2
